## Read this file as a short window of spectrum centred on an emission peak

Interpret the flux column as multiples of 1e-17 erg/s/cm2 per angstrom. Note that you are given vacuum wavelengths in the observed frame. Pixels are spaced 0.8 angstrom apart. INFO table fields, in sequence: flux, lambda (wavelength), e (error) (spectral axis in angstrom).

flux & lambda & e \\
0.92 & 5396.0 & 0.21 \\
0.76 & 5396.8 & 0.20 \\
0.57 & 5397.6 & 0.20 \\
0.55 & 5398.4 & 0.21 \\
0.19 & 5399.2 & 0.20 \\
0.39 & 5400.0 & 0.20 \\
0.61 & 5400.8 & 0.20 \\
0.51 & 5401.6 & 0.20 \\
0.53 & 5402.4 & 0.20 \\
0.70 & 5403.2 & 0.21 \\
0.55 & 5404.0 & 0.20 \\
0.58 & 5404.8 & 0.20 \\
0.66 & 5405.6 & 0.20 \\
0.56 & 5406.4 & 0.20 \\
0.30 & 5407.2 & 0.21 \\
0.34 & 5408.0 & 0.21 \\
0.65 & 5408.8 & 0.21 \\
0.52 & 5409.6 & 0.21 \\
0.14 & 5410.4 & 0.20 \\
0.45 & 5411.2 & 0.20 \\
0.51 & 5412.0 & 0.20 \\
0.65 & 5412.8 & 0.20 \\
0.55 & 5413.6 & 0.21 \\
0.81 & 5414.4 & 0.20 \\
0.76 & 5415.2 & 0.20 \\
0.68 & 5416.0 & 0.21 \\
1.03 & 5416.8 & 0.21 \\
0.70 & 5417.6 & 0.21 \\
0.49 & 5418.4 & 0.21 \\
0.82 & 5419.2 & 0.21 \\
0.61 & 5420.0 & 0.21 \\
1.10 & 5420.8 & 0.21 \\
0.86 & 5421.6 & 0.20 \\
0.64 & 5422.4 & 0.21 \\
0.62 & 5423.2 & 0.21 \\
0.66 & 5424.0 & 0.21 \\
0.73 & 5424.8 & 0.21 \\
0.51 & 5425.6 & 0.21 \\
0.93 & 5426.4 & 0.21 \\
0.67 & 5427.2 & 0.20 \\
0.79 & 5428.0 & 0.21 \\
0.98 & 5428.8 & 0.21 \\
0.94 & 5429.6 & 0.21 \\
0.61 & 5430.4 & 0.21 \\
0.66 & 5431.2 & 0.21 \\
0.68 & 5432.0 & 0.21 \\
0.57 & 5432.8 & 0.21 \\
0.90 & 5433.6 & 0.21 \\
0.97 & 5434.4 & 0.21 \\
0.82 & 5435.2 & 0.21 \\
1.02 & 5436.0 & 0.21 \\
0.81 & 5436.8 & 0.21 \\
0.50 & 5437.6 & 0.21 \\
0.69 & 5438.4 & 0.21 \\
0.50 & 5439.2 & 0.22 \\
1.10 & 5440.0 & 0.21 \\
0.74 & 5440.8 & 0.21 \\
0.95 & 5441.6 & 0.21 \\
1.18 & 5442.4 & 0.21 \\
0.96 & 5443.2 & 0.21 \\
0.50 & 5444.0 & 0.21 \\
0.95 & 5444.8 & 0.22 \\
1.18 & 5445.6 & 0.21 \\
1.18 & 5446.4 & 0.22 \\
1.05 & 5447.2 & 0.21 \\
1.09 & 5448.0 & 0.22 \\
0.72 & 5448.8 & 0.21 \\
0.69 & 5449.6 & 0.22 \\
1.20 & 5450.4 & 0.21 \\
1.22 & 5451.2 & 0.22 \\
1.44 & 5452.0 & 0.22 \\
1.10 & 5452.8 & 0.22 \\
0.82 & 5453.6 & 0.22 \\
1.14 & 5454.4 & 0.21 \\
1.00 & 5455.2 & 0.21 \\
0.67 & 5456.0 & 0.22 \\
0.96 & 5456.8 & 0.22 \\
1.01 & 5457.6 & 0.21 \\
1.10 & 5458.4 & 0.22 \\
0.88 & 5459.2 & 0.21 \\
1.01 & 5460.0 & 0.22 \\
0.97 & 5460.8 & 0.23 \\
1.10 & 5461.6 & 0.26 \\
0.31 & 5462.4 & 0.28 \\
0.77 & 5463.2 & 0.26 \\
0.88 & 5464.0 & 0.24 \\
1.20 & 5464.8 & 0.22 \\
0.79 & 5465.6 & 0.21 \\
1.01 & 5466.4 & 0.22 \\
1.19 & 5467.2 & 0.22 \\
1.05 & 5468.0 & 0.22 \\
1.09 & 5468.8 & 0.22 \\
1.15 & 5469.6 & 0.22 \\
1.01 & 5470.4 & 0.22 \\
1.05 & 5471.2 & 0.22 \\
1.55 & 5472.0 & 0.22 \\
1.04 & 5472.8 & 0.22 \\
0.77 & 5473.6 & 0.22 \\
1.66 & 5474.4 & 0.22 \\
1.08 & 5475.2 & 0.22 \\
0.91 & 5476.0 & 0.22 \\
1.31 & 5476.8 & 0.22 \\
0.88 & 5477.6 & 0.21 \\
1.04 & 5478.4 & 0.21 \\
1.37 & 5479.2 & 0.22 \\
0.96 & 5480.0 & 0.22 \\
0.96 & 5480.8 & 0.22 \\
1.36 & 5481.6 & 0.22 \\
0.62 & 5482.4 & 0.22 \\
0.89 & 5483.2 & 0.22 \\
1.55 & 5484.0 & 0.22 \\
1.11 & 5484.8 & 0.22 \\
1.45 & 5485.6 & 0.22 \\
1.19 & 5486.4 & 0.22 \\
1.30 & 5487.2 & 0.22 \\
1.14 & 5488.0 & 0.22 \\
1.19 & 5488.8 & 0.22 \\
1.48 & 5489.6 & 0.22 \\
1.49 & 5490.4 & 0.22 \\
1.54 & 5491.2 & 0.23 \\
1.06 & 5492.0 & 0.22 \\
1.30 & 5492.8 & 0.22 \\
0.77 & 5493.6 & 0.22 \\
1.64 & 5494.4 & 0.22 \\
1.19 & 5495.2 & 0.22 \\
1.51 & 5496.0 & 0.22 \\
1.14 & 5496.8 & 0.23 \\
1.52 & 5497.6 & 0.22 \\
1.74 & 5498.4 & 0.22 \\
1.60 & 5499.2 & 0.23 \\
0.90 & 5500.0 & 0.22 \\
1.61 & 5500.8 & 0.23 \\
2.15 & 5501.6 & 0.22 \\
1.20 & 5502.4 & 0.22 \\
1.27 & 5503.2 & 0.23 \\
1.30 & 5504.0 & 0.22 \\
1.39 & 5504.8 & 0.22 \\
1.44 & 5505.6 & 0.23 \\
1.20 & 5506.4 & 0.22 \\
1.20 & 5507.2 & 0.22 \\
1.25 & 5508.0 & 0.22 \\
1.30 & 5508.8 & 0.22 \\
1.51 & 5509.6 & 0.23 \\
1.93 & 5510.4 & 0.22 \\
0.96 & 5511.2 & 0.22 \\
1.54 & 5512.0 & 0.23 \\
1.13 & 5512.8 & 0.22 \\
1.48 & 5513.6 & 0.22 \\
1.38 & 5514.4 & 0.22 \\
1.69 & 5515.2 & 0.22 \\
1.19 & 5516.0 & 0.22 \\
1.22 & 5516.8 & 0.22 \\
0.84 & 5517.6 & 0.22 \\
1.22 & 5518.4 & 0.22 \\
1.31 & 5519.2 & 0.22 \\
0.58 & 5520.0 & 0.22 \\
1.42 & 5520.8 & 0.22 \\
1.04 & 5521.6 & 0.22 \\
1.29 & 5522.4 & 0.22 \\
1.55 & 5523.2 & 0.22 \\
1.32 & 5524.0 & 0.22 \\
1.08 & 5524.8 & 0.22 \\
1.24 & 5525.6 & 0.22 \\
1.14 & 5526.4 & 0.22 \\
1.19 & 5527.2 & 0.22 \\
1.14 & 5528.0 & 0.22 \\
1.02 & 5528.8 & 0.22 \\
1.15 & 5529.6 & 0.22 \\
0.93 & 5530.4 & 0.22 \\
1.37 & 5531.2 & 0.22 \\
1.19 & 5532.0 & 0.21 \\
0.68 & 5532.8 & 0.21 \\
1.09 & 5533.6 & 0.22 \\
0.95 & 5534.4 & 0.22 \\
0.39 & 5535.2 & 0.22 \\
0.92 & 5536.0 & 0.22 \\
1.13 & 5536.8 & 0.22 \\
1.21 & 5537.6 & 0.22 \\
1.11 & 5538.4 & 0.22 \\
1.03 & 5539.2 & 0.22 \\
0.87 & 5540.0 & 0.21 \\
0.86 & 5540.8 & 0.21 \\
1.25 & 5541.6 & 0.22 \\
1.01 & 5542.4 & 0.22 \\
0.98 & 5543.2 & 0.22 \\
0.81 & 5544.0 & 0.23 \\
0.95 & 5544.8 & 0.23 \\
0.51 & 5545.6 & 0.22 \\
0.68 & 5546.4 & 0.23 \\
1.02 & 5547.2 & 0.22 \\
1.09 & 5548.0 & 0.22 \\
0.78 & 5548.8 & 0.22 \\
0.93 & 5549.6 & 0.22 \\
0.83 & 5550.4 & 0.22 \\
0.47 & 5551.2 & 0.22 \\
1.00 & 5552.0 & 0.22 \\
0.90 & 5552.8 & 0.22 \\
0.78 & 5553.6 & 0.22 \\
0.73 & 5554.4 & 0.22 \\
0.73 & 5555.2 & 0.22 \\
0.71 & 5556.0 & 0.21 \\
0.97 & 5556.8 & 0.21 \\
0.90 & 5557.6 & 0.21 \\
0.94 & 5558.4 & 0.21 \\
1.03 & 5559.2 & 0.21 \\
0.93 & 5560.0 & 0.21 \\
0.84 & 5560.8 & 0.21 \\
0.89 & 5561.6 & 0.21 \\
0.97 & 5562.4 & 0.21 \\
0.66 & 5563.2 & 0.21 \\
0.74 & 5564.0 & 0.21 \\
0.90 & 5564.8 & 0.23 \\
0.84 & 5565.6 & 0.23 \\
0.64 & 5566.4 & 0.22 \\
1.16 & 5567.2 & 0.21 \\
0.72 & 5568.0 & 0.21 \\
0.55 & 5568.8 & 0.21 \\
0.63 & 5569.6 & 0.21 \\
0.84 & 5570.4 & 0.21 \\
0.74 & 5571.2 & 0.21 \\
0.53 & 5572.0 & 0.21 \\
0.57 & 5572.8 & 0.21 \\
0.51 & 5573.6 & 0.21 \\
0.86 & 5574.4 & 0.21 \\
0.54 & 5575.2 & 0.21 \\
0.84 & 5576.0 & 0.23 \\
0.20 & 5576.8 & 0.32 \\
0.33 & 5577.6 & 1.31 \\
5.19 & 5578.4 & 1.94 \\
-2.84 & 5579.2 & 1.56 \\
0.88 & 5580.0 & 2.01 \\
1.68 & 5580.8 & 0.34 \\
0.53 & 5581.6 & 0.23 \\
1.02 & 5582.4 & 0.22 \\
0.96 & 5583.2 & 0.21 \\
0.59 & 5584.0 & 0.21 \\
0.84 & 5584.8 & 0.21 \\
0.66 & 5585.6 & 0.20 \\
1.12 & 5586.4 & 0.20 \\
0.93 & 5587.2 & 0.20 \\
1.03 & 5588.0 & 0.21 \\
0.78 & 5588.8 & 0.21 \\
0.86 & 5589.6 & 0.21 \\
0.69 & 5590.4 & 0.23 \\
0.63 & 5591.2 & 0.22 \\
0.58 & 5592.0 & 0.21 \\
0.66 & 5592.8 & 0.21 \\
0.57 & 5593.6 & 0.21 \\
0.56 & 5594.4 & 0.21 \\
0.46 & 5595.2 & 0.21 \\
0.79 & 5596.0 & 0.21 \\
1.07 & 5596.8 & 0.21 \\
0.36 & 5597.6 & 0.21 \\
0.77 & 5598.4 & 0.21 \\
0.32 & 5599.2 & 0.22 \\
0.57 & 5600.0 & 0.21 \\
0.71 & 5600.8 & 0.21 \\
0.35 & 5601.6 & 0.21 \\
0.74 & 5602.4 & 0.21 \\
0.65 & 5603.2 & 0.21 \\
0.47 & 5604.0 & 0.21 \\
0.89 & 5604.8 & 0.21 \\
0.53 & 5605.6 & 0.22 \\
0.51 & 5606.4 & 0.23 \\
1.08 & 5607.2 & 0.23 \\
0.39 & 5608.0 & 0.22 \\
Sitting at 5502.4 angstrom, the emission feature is C IV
